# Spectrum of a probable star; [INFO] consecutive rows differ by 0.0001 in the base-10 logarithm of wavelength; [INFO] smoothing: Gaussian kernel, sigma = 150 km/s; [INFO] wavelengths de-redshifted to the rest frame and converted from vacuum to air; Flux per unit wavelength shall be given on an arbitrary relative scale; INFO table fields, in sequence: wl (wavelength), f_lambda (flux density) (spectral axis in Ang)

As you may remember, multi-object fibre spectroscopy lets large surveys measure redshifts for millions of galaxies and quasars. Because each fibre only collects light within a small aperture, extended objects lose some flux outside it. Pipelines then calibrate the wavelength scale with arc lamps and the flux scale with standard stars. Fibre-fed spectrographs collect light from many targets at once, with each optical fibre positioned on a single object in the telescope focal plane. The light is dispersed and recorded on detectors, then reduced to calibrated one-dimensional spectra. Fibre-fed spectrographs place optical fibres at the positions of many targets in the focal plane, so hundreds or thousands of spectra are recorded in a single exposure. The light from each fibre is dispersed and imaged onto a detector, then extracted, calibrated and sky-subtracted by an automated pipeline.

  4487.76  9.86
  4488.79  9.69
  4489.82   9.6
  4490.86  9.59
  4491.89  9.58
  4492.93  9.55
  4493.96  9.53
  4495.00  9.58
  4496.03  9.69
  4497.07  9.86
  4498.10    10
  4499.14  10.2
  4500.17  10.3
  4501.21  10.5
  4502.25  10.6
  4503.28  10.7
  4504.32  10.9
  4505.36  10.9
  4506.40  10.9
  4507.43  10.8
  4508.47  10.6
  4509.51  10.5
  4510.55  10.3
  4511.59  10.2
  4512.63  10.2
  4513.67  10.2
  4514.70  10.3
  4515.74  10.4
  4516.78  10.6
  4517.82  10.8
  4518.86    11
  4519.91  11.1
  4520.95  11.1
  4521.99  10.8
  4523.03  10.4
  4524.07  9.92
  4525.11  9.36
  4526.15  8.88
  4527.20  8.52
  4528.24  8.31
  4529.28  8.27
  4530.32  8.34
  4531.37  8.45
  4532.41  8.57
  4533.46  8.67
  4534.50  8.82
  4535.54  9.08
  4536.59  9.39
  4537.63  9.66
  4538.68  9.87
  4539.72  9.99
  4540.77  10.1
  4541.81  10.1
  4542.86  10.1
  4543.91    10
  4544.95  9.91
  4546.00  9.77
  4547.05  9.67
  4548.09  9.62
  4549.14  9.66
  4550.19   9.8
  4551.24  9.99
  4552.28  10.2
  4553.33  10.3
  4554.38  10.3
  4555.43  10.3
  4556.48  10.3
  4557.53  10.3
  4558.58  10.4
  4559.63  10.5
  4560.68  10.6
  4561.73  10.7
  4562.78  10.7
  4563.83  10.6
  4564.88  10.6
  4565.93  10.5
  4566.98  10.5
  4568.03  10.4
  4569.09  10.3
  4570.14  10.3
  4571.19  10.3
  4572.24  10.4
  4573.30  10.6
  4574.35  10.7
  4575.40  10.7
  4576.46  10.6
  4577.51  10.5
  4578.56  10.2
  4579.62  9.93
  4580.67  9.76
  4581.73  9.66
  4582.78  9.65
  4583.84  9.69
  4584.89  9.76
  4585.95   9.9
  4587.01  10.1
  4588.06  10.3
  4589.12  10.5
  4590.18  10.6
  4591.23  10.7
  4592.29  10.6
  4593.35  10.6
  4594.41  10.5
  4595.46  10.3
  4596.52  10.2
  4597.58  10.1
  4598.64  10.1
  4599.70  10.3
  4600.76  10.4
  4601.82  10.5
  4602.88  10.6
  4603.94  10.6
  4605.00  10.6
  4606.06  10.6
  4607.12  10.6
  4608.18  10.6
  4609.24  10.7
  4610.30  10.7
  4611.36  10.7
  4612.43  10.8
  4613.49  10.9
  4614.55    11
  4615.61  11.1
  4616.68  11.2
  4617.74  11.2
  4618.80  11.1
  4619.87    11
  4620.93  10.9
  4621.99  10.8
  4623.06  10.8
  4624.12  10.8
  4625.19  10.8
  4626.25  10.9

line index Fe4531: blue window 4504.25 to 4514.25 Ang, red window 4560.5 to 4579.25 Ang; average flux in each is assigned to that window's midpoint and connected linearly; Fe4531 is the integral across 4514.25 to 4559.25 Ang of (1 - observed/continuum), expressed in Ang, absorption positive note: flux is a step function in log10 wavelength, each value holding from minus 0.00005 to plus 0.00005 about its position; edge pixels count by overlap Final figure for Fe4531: 3.08 Ang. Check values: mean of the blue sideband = 10.5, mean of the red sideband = 10.5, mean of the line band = 9.8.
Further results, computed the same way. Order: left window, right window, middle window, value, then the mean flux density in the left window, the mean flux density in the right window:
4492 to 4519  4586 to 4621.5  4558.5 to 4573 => 0.0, 10.3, 10.6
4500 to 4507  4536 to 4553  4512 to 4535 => 1.4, 10.7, 9.87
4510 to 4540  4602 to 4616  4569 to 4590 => 0.3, 9.71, 10.7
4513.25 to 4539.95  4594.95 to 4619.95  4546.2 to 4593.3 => -0.4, 9.64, 10.7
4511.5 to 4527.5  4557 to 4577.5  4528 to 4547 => 1.9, 10.3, 10.5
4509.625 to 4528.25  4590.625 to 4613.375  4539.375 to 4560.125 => 0.5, 10.2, 10.5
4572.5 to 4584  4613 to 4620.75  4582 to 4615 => 0.7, 10.2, 11.1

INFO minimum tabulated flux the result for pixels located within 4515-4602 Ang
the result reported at 8.27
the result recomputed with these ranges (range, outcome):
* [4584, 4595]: 9.76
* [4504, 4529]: 8.31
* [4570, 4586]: 9.65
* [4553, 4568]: 10.3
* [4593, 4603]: 10.1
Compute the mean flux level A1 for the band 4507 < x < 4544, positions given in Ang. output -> 9.82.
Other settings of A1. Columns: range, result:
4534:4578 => 10.2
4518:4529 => 9.93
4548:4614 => 10.4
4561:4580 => 10.5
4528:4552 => 9.42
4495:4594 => 10.1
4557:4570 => 10.5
